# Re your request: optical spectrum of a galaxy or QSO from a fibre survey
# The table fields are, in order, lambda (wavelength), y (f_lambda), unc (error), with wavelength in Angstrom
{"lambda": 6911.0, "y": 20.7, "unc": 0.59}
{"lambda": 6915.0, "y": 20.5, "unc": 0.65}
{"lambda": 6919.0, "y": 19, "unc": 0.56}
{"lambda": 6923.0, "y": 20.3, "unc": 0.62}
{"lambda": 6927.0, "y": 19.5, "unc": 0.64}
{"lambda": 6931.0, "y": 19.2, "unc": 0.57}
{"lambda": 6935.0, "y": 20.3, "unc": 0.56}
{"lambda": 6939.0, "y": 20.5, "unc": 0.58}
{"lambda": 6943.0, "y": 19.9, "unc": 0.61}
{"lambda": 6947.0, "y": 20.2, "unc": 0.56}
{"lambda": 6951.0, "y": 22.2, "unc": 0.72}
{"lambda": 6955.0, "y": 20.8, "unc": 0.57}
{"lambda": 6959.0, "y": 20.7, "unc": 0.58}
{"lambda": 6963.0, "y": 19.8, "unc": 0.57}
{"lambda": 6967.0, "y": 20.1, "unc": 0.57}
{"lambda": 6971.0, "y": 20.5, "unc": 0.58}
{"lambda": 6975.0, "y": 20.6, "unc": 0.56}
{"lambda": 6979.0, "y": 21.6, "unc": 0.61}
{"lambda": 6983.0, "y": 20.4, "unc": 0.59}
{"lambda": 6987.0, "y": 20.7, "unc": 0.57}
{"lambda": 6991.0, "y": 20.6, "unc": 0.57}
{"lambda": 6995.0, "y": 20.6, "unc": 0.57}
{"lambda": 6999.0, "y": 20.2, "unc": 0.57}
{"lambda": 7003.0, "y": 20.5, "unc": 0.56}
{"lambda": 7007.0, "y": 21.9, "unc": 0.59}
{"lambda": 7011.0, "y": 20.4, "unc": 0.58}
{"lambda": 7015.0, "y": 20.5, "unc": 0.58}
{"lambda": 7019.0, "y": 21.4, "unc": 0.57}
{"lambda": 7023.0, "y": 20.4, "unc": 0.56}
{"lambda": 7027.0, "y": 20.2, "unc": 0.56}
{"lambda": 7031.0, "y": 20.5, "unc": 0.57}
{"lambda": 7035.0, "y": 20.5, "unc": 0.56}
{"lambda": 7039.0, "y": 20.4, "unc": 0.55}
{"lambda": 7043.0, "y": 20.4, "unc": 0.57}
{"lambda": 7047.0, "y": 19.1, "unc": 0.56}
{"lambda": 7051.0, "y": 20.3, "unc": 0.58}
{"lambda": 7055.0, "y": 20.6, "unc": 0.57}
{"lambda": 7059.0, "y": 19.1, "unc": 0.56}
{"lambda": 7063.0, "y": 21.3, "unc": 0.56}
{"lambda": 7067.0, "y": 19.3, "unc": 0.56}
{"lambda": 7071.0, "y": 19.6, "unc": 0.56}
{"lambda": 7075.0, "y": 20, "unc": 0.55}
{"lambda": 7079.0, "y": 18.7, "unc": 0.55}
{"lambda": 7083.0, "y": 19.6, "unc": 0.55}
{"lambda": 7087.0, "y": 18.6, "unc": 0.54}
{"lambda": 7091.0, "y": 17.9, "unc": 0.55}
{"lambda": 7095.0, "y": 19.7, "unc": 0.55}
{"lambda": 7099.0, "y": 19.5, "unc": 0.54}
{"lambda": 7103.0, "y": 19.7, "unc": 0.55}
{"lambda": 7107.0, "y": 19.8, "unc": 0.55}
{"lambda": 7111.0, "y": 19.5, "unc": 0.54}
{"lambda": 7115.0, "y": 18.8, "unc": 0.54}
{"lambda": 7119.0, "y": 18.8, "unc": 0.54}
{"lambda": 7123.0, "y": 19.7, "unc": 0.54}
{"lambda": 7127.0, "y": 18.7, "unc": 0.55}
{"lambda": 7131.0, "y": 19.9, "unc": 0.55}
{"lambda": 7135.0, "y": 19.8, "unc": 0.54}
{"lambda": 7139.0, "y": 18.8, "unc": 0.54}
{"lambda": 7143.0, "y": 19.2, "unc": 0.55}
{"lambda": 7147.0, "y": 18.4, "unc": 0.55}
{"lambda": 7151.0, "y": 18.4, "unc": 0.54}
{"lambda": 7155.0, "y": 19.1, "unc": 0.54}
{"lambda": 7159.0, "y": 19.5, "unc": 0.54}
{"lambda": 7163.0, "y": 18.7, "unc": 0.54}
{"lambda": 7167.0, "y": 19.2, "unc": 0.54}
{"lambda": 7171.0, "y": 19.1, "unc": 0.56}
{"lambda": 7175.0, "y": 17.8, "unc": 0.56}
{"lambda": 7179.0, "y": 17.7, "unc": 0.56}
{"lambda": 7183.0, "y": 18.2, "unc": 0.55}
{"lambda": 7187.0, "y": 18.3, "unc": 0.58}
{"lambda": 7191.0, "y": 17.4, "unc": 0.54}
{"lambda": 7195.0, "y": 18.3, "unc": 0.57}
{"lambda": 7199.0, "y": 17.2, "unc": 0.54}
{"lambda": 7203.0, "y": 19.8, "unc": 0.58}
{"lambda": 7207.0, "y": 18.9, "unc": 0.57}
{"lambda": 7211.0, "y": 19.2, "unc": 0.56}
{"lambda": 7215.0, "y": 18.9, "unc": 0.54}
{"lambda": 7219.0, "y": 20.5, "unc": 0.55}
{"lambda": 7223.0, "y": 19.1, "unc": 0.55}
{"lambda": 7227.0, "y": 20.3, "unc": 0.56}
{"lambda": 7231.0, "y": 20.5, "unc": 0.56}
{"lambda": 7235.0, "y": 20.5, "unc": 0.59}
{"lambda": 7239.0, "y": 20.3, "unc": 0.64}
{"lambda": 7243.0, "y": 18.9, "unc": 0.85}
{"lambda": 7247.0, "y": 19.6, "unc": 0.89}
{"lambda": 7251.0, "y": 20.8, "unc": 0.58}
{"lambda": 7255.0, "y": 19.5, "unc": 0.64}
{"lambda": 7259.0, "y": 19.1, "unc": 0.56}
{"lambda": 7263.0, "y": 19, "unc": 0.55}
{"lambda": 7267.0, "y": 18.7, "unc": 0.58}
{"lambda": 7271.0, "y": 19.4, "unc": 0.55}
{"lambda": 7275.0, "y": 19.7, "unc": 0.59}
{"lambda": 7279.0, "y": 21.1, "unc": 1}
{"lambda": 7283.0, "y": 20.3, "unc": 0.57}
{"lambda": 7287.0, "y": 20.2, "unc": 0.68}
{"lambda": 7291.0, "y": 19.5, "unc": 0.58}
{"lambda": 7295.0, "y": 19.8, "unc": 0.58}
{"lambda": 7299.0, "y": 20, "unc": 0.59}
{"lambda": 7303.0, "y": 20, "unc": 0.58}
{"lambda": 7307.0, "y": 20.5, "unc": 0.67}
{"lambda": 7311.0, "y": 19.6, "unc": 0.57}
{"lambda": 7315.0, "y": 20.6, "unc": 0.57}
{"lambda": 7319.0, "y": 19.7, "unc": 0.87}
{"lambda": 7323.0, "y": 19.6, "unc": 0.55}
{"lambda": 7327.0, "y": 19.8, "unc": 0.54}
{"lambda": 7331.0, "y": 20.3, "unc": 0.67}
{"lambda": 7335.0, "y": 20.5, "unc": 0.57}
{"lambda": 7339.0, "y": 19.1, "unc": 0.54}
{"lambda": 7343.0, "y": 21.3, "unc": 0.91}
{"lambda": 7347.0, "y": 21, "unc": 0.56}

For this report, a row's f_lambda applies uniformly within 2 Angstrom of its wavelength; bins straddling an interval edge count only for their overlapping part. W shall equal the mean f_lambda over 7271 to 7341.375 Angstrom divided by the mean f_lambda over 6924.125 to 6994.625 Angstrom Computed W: 1.0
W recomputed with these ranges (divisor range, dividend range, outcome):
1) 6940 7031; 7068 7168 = 0.93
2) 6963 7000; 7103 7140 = 0.94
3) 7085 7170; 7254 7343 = 1.04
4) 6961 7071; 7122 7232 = 0.93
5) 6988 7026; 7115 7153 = 0.92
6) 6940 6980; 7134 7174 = 0.92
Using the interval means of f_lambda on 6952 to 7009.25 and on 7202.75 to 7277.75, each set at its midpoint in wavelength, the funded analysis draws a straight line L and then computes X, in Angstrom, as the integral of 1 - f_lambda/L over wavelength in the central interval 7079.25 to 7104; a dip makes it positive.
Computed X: 1.4 Angstrom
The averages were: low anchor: 20.7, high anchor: 19.6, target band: 19.1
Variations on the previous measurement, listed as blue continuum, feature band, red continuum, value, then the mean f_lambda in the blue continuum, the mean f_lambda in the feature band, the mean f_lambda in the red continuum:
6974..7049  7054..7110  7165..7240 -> 1.3 Angstrom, 20.6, 19.5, 19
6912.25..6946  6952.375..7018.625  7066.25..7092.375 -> -3.5 Angstrom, 19.9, 20.7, 19.1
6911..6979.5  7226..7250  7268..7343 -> 0.0 Angstrom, 20.3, 20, 20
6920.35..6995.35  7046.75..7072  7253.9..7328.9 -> 0.3 Angstrom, 20.4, 20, 19.8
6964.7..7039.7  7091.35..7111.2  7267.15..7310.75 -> 0.9 Angstrom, 20.6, 19.5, 20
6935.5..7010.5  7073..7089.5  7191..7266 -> 0.8 Angstrom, 20.6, 19.2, 19.4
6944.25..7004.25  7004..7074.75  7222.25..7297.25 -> 0.4 Angstrom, 20.6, 20.3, 19.8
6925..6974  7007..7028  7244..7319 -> -0.5 Angstrom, 20.3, 20.7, 19.8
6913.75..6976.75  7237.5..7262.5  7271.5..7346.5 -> 0.6 Angstrom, 20.3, 19.6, 20.1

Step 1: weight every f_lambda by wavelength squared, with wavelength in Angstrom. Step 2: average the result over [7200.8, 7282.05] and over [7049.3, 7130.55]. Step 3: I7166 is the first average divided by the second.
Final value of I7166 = 1.06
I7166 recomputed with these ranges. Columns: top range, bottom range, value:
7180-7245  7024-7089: 1.00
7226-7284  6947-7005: 1.04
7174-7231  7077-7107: 1.01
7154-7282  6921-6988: 1.01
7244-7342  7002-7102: 1.06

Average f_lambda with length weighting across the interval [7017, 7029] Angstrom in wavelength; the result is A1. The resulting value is 20.7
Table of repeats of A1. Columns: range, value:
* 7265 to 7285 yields 19.8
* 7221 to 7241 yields 20.1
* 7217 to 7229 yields 20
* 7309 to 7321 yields 20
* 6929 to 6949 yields 20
